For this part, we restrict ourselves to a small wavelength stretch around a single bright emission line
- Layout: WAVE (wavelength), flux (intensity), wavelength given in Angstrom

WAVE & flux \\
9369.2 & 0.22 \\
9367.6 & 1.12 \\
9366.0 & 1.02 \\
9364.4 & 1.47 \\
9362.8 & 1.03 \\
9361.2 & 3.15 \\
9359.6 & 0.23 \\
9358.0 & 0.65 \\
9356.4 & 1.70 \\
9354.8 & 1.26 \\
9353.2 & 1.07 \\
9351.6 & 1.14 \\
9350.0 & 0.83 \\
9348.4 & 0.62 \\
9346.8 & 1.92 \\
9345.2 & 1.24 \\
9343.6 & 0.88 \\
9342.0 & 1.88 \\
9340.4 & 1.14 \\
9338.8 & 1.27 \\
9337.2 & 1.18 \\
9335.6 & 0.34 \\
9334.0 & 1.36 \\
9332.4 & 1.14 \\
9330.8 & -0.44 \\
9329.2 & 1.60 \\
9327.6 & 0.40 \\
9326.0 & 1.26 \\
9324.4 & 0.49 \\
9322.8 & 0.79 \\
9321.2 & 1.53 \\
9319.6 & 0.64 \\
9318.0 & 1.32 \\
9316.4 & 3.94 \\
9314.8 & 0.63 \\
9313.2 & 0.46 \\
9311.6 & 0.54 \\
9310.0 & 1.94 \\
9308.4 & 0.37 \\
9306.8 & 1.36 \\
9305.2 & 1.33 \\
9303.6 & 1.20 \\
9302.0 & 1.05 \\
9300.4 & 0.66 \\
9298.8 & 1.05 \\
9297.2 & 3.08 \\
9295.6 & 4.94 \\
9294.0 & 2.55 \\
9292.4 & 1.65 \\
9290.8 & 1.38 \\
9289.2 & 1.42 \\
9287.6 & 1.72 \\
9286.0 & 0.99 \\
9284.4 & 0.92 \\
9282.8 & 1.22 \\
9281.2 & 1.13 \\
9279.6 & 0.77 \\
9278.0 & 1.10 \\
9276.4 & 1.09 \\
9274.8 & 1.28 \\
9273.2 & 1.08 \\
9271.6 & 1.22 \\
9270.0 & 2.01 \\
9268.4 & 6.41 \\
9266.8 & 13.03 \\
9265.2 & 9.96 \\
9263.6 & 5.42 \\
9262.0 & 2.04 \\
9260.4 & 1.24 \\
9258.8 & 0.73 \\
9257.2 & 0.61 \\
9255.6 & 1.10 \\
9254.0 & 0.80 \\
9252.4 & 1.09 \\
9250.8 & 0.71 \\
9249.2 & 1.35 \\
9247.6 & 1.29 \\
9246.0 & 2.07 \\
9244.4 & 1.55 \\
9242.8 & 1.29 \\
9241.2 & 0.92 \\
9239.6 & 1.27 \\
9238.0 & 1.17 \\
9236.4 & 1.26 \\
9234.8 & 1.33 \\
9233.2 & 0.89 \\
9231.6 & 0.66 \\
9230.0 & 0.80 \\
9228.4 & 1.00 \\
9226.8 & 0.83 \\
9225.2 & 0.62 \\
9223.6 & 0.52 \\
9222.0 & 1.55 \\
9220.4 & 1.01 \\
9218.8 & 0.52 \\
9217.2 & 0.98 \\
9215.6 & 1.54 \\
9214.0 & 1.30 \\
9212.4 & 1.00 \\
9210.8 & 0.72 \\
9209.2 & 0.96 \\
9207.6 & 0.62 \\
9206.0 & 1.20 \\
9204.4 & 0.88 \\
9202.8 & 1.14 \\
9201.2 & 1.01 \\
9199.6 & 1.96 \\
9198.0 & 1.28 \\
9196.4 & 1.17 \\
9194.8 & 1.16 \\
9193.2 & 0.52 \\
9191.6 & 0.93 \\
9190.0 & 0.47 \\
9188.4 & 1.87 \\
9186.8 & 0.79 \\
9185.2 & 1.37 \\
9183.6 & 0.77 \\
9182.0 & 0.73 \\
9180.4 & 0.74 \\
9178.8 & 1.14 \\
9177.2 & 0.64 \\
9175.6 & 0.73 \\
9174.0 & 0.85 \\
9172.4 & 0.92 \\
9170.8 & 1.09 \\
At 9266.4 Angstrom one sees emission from H-alpha 6563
